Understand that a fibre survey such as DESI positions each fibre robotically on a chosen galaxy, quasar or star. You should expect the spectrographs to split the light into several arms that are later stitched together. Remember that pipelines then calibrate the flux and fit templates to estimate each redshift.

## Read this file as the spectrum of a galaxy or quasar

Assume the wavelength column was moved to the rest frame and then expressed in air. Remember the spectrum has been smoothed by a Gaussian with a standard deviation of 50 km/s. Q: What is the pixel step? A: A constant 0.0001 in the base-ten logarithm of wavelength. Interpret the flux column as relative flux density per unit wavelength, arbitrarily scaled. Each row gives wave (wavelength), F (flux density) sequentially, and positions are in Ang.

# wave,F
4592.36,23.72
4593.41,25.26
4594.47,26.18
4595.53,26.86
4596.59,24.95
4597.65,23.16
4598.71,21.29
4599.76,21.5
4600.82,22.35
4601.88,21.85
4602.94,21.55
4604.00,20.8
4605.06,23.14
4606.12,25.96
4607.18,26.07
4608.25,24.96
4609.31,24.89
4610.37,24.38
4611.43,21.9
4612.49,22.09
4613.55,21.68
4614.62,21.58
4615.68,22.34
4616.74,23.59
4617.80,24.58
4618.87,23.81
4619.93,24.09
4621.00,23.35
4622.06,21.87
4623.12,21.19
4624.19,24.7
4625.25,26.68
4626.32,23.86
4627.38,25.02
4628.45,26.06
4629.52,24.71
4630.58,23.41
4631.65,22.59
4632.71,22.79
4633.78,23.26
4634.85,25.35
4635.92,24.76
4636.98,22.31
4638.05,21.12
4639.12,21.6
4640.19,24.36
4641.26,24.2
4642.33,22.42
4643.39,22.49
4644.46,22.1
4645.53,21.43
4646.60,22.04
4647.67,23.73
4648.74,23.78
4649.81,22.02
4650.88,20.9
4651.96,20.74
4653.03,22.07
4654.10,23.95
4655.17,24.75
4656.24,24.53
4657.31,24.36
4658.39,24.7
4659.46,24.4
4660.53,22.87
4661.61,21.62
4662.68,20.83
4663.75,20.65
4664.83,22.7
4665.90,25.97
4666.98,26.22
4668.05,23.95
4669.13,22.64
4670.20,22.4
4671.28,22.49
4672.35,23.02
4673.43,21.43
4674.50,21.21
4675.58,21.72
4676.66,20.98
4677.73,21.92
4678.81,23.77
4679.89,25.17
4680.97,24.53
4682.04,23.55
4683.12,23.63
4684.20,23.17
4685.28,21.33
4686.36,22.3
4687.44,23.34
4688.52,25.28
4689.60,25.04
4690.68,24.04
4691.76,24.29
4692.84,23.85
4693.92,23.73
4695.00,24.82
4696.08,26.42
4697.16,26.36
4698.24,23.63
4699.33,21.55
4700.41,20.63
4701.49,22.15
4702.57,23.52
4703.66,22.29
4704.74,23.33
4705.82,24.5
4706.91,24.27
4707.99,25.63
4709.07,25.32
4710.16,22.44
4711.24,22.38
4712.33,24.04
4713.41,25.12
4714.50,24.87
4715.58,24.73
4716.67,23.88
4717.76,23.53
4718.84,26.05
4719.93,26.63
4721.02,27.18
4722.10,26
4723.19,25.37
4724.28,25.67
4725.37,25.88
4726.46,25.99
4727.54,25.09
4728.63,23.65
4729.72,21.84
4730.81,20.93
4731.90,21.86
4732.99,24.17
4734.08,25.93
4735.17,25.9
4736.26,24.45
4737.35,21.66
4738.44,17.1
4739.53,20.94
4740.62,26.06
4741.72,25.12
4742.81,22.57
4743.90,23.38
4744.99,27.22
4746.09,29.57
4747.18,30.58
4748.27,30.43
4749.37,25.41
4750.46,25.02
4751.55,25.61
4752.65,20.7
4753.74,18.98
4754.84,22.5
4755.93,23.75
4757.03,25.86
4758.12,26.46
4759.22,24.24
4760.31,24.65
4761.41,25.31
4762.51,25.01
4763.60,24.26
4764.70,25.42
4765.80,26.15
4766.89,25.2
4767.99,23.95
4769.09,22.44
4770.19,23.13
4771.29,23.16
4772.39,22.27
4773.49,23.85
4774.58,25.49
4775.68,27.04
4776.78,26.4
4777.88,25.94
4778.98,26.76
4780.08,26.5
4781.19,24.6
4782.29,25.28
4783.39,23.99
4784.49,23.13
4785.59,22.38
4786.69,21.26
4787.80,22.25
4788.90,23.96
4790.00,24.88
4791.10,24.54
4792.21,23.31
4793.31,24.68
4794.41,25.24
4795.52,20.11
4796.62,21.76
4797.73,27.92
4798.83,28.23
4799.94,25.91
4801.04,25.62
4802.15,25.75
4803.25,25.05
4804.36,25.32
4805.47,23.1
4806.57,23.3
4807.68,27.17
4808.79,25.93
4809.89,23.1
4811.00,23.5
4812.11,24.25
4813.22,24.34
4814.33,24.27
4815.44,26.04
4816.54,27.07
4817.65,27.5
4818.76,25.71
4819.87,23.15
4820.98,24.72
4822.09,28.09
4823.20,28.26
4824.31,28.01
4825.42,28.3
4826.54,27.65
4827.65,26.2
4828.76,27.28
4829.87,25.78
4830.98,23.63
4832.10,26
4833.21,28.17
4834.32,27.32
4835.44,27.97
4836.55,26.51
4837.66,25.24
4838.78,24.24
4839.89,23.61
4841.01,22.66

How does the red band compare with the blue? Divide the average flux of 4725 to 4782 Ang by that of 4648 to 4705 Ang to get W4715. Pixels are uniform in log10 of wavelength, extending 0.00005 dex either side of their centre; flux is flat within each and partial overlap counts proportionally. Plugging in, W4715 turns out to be 1.06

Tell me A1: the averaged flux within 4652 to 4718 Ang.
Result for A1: 23.5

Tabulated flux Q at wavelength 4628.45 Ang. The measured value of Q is 26.06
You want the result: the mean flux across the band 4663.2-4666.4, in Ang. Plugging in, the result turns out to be 23.1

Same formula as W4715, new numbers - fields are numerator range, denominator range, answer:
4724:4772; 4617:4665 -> 1.05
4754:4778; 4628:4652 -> 1.07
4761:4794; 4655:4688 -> 1.06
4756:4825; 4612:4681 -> 1.08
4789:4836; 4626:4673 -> 1.10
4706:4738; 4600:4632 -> 1.04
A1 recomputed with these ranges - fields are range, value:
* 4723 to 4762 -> 24.4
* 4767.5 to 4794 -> 24.2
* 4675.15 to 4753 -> 24.2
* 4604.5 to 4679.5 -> 23.2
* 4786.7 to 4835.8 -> 25.4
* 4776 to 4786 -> 25.1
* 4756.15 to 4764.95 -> 25.1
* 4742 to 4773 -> 24.8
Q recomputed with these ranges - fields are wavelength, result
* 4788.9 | 23.96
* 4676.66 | 20.98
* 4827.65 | 26.2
